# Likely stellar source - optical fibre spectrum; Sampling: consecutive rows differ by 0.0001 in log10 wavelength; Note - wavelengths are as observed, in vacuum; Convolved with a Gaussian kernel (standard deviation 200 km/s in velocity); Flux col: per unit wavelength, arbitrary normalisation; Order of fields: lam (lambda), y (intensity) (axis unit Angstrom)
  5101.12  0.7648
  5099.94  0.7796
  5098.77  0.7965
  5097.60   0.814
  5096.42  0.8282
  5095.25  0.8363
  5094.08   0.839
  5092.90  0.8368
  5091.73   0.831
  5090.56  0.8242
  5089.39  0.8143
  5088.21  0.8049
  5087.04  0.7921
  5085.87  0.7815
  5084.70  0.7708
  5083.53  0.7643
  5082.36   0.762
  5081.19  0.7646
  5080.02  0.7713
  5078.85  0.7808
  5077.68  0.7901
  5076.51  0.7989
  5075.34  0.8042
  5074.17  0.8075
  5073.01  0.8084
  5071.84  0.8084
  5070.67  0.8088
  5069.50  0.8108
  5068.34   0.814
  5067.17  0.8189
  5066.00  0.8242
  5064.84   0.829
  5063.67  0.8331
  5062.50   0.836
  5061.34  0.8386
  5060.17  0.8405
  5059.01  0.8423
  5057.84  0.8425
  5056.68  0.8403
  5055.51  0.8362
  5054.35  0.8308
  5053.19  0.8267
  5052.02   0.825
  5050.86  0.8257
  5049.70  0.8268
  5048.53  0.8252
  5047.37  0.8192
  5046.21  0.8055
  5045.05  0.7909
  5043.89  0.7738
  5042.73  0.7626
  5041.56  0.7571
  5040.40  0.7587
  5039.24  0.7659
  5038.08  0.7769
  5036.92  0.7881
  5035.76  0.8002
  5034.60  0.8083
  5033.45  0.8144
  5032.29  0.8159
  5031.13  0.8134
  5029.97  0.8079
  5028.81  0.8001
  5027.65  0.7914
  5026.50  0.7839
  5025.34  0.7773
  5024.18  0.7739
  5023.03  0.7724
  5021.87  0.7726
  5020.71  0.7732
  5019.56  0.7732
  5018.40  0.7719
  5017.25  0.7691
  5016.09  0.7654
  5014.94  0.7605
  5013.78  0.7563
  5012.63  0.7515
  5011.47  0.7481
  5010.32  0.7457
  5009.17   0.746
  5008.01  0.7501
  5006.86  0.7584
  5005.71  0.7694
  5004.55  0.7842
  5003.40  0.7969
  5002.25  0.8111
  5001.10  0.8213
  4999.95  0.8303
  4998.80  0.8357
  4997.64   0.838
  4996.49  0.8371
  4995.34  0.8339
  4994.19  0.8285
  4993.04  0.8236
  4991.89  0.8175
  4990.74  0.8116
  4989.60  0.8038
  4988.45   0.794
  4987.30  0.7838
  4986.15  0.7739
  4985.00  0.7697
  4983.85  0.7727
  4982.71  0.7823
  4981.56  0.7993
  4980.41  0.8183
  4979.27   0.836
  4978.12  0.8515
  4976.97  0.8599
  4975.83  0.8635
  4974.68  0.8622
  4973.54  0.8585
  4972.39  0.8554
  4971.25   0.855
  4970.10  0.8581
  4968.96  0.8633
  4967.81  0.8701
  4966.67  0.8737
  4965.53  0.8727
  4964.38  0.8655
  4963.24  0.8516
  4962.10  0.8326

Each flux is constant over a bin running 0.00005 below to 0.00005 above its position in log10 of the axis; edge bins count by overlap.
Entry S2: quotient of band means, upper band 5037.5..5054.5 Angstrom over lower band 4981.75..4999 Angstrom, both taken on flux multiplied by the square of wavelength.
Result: 1.01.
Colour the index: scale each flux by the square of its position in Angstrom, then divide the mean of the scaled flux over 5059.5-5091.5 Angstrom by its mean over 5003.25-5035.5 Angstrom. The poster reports 1.06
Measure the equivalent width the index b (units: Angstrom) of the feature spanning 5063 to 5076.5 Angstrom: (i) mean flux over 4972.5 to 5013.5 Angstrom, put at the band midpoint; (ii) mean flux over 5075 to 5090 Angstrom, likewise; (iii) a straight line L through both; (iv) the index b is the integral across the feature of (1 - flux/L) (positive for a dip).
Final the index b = -0.5 Angstrom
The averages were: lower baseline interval 0.805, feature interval 0.814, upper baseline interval 0.784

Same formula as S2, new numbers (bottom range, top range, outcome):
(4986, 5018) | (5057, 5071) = 1.07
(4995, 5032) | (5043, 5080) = 1.06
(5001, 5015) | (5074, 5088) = 1.05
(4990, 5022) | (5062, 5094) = 1.05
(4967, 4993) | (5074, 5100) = 1.01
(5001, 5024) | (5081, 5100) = 1.08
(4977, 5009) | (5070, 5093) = 1.02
